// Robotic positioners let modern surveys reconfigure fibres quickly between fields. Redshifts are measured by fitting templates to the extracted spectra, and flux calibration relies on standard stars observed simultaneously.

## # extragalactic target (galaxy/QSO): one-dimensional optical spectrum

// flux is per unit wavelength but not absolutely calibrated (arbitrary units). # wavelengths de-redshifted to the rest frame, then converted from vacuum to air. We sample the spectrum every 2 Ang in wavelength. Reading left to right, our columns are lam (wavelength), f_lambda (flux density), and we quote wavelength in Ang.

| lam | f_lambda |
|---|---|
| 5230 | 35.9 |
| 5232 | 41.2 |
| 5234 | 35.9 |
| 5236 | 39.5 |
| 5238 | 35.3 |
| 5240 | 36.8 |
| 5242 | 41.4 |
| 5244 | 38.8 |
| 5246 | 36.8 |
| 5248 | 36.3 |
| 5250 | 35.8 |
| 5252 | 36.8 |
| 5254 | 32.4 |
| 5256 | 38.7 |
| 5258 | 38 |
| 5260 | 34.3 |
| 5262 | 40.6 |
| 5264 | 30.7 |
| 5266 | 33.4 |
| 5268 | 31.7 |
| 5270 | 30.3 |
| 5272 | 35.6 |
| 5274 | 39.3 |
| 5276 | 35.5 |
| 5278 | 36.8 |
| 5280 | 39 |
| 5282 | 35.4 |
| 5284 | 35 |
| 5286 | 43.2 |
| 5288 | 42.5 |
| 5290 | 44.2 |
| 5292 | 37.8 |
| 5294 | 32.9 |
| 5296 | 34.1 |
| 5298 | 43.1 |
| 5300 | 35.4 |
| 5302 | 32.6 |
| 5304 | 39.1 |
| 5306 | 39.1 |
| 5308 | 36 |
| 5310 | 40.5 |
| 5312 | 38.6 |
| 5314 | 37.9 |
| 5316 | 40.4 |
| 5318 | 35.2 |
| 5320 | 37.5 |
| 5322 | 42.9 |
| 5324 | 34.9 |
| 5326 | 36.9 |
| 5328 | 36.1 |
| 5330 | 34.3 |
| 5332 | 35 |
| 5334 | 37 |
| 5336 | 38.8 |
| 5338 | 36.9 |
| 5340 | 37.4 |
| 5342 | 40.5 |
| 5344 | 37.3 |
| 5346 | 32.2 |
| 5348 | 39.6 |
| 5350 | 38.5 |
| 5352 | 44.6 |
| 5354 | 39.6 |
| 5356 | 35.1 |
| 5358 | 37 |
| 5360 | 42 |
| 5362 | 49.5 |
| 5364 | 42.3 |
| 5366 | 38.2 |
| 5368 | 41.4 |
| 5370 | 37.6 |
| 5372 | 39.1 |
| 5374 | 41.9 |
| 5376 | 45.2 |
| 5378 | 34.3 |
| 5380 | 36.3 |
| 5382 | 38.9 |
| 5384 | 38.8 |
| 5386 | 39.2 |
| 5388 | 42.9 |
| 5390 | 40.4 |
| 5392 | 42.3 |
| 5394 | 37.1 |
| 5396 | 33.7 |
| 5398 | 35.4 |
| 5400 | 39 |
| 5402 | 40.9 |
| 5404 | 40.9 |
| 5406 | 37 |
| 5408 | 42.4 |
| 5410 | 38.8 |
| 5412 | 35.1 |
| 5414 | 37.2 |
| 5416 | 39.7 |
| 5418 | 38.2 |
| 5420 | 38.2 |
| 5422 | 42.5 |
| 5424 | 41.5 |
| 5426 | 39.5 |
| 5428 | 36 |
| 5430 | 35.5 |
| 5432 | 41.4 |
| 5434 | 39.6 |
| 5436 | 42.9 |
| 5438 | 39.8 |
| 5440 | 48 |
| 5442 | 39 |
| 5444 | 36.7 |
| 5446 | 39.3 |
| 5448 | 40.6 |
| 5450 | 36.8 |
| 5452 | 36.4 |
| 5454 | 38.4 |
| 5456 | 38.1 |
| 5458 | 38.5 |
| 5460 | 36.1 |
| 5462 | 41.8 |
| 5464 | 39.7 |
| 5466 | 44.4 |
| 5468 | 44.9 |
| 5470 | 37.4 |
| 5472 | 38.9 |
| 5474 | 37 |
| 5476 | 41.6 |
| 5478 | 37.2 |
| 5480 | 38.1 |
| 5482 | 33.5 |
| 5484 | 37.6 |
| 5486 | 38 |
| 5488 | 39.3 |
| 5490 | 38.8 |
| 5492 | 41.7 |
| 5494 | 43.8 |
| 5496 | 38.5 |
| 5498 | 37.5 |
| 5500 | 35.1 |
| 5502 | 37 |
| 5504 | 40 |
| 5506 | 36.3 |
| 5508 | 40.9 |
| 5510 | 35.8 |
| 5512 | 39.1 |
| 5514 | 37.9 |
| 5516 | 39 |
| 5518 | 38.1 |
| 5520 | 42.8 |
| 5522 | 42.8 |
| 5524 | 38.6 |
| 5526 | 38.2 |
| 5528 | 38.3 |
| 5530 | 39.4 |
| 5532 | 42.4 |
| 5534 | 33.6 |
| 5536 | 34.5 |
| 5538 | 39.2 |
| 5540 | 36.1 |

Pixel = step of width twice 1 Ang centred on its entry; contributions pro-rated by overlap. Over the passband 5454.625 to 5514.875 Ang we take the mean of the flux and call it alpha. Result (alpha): 38.8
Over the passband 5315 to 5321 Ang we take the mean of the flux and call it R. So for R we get 37.7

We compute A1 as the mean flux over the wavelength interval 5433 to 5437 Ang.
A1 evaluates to 41.2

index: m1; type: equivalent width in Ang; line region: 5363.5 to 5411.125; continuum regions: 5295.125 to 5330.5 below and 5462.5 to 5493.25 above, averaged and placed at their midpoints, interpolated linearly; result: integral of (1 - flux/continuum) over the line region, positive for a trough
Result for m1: -1.2 Ang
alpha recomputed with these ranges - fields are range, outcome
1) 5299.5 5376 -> 38.5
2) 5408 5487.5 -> 39.1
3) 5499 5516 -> 37.8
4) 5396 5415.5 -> 38.3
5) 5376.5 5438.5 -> 38.9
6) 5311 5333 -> 37.2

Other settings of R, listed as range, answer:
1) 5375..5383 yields 38.7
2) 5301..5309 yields 36.7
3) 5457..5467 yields 40.1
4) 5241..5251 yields 37.8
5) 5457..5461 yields 37.3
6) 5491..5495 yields 42.8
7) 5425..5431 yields 37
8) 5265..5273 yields 32.8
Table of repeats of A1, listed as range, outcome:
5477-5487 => 36.9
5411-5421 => 37.7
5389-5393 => 41.3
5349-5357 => 39.5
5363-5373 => 39.7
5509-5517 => 38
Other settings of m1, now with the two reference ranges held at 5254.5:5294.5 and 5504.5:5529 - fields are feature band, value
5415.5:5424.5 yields -0.4 Ang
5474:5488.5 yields 0.3 Ang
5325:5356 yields -0.2 Ang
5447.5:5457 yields 0.1 Ang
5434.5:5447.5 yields -0.9 Ang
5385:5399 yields -0.3 Ang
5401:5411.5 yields -0.5 Ang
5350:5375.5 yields -2.1 Ang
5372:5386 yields -0.6 Ang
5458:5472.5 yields -0.7 Ang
